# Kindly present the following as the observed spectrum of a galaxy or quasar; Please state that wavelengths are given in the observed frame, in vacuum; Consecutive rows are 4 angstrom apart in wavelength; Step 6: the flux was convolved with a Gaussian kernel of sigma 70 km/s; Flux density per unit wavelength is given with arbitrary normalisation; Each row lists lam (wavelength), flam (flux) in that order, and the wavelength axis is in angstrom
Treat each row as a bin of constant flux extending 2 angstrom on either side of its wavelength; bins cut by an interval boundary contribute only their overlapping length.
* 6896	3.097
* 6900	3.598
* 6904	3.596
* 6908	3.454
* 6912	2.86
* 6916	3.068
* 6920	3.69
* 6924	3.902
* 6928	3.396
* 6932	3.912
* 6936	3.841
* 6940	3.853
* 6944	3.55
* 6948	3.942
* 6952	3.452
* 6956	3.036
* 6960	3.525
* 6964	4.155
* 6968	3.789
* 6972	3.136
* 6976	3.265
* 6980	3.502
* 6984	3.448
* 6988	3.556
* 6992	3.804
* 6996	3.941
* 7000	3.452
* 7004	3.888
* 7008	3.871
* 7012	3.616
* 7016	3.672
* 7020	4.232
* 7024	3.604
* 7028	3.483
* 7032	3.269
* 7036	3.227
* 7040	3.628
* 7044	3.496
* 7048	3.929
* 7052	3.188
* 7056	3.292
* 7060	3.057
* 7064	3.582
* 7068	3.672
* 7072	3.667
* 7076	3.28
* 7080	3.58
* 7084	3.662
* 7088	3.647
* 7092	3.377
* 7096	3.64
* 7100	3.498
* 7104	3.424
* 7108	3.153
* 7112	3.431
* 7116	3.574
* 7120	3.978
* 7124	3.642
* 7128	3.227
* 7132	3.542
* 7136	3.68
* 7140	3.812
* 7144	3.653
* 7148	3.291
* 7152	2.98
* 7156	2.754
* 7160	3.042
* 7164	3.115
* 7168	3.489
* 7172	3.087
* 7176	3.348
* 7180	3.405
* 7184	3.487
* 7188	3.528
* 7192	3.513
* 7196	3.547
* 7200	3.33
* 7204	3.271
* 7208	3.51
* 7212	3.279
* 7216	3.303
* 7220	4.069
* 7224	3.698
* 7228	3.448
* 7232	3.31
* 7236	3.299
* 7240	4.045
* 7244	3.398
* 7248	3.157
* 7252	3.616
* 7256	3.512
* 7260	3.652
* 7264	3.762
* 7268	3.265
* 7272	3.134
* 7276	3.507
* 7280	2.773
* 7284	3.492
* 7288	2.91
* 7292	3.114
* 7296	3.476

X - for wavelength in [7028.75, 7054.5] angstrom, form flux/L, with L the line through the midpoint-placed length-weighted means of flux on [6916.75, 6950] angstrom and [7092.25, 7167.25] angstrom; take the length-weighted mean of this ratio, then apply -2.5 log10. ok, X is 0.03 mag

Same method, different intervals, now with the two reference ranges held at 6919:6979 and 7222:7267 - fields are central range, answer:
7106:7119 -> 0.04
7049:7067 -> 0.08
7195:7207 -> 0.05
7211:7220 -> 0.02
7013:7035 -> -0.01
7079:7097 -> 0.00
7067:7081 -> 0.01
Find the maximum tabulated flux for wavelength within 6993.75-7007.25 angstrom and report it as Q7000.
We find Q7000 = 3.941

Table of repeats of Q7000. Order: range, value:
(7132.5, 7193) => 3.812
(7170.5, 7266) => 4.069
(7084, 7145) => 3.978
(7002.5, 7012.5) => 3.888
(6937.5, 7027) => 4.232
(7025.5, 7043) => 3.628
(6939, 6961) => 3.942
